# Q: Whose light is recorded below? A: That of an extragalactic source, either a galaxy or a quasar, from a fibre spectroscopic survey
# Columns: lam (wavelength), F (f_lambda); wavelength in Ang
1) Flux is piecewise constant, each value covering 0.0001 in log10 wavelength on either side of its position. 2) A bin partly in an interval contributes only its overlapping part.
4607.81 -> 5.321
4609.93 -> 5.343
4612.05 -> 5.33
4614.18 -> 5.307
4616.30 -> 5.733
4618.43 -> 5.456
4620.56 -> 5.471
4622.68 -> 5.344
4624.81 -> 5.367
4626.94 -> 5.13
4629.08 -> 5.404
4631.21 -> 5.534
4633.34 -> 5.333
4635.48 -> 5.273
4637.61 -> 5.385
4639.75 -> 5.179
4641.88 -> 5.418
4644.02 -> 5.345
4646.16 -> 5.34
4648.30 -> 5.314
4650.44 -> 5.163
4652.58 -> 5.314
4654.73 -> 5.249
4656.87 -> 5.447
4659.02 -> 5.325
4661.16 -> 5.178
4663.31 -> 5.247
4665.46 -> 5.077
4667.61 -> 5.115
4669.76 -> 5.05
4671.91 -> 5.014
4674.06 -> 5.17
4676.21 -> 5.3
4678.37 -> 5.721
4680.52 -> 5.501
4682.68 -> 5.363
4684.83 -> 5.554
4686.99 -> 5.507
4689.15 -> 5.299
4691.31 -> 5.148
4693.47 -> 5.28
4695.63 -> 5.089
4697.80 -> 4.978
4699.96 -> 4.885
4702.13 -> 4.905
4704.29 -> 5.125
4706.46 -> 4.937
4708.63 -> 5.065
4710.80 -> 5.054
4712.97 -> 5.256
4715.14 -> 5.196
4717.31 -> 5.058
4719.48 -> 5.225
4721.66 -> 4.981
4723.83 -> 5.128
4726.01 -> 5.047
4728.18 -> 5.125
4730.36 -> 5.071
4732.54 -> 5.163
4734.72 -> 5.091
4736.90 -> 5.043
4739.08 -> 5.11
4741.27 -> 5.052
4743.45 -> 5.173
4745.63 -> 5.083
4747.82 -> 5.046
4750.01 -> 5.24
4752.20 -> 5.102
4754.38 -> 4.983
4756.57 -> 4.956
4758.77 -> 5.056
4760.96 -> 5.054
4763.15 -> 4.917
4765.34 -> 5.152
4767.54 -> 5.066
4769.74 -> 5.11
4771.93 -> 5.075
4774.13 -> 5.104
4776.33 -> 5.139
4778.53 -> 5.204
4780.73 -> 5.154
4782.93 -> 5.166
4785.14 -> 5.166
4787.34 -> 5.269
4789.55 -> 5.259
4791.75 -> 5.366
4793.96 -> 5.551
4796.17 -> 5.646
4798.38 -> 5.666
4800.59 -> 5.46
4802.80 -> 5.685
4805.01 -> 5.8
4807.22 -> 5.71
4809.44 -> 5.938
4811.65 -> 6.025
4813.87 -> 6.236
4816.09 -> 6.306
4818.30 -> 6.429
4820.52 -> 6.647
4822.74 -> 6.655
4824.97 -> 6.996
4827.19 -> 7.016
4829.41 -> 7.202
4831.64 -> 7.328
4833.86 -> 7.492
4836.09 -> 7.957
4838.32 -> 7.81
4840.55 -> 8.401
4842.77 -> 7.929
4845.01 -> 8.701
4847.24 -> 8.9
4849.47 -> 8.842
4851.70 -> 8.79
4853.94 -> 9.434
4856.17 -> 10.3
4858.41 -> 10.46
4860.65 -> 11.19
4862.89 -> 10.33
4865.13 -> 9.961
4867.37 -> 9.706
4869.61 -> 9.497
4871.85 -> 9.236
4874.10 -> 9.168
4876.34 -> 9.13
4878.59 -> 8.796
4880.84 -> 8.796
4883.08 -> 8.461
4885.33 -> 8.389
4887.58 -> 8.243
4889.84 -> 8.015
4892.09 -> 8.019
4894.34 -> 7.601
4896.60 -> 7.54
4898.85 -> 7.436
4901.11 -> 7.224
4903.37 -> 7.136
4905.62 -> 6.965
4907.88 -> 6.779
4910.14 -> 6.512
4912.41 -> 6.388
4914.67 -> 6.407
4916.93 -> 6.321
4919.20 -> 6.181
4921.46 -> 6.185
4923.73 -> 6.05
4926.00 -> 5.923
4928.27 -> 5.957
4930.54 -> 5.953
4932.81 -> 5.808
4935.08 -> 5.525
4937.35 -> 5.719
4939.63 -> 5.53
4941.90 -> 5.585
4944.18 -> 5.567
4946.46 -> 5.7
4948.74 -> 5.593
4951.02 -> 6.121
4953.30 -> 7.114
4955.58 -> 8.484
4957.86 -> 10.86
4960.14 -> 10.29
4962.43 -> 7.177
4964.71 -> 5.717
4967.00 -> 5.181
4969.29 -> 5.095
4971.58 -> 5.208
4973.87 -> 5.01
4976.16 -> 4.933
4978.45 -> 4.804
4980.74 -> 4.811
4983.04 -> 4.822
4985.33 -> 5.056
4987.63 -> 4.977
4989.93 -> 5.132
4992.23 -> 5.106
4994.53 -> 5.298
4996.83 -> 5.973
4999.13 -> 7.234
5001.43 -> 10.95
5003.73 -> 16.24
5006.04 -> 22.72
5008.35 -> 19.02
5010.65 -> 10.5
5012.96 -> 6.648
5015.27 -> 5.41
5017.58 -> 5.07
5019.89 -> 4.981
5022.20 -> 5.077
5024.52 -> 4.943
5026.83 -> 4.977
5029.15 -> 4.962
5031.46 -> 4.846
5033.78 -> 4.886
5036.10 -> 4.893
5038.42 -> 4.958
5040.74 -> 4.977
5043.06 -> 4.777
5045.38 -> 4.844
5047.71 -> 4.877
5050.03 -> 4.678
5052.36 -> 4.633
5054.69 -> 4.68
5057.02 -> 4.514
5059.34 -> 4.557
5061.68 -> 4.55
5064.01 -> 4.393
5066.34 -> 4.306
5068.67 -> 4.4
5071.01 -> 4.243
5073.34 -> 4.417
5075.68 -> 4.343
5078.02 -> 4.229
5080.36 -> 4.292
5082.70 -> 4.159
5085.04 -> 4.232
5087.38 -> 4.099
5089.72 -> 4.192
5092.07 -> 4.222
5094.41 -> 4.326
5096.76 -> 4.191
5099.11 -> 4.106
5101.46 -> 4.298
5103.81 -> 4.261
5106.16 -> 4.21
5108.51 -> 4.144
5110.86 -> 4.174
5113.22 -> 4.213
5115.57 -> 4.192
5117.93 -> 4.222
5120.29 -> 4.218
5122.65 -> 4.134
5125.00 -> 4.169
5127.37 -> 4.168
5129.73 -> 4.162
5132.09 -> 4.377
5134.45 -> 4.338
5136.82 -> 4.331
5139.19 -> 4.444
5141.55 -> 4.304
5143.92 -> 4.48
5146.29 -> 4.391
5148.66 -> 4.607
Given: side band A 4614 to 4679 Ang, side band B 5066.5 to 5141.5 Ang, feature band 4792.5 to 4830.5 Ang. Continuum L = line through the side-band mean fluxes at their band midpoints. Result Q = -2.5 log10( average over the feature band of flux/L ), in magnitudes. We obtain -0.24 mag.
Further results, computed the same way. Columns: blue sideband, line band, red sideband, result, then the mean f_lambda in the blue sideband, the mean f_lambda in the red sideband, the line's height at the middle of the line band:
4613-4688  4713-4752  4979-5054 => 0.11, 5.33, 6.79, 5.66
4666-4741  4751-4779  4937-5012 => 0.13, 5.16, 7.53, 5.7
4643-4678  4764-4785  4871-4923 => 0.23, 5.24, 7.58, 6.37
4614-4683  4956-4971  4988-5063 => -0.13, 5.32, 6.75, 6.51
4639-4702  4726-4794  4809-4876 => 0.31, 5.26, 8.27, 6.82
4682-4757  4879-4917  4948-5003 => -0.24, 5.12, 6.37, 5.99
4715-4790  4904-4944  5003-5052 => 0.05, 5.11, 7.22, 6.42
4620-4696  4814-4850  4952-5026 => -0.16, 5.31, 7.48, 6.45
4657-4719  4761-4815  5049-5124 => -0.09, 5.2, 4.31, 4.97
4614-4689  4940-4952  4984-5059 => 0.14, 5.33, 6.77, 6.48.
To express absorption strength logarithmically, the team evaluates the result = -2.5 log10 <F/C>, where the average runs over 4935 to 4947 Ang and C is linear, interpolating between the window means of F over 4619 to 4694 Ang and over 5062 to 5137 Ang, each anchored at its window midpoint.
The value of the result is -0.21 mag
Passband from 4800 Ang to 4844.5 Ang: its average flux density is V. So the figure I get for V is 6.79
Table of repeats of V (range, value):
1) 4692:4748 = 5.08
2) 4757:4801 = 5.22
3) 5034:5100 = 4.47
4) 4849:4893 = 9.25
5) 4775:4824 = 5.71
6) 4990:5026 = 8.86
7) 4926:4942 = 5.75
